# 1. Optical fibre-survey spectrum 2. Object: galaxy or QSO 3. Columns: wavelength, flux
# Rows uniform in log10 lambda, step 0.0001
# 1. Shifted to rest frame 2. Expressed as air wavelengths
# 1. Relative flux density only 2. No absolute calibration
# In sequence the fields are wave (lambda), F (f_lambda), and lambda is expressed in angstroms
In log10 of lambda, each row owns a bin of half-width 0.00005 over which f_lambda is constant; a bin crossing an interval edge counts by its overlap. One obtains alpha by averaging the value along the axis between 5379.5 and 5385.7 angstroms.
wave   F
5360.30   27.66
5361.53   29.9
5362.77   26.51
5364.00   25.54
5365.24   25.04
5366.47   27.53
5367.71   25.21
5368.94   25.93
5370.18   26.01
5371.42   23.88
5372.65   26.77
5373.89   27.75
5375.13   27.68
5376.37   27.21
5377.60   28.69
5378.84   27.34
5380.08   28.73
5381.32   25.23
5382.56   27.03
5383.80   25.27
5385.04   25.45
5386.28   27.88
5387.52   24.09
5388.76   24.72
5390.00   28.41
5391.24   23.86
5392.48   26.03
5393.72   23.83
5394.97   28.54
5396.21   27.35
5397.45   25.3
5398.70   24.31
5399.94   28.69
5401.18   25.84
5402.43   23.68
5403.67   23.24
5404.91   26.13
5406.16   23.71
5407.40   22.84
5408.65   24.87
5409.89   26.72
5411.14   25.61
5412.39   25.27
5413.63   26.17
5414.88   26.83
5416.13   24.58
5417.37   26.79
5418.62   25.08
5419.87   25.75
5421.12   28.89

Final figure 26.3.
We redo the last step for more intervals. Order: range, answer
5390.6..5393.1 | 25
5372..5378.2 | 27.6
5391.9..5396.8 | 26.4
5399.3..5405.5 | 25.5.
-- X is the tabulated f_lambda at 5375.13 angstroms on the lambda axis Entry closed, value 27.68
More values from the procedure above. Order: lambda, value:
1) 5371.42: 23.88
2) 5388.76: 24.72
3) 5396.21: 27.35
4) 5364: 25.54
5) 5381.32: 25.23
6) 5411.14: 25.61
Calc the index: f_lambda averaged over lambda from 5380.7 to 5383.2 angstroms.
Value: 26.1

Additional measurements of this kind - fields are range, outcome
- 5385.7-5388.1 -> 26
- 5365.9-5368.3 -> 26.3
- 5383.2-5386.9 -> 26.2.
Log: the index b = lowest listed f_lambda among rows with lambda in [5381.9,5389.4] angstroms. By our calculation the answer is 24.09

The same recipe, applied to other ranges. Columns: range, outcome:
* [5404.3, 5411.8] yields 22.84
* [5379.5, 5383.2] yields 25.23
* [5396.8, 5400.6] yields 24.31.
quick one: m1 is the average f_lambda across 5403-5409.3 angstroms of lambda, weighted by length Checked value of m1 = 24.2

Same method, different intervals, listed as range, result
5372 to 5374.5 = 27.3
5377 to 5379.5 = 28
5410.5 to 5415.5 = 25.9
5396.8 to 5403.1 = 25.6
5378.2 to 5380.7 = 28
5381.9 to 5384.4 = 26.1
